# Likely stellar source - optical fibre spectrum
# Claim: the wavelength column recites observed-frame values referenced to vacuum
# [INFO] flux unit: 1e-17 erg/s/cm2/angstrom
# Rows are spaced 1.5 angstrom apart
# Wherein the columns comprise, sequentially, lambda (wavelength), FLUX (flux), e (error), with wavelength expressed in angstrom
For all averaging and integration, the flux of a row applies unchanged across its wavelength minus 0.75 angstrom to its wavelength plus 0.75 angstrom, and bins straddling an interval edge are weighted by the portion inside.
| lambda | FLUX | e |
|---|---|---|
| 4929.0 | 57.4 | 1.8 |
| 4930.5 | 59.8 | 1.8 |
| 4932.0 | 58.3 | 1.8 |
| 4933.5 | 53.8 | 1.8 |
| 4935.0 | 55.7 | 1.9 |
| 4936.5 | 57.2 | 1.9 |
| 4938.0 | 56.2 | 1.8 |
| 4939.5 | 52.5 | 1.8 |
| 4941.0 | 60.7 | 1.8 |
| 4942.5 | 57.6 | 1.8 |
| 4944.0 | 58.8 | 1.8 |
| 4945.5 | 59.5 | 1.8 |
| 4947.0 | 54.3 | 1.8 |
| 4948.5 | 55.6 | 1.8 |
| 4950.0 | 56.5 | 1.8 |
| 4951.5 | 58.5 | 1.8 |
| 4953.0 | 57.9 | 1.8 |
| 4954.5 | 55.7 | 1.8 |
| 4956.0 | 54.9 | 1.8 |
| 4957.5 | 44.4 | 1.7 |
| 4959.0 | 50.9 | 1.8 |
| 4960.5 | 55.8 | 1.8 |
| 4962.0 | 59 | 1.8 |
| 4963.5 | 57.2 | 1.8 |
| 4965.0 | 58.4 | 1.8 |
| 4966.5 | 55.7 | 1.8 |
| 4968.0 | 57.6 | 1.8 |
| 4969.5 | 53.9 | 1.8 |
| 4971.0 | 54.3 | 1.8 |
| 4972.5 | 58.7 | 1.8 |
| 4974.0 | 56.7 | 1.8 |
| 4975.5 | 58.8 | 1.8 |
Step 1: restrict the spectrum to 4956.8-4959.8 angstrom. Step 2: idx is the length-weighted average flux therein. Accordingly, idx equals 47.8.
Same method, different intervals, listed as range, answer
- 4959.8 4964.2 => 57.4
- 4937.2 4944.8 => 57.2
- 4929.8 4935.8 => 56.9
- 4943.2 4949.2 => 57.1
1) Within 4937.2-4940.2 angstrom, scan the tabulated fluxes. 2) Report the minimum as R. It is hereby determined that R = 52.5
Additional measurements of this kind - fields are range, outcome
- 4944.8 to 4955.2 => 54.3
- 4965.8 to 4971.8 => 53.9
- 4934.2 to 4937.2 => 55.7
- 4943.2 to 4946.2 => 58.8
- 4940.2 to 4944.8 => 57.6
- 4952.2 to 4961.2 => 44.4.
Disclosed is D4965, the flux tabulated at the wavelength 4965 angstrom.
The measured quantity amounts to 58.4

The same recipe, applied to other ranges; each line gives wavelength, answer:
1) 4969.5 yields 53.9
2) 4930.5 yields 59.8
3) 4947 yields 54.3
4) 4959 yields 50.9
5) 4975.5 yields 58.8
